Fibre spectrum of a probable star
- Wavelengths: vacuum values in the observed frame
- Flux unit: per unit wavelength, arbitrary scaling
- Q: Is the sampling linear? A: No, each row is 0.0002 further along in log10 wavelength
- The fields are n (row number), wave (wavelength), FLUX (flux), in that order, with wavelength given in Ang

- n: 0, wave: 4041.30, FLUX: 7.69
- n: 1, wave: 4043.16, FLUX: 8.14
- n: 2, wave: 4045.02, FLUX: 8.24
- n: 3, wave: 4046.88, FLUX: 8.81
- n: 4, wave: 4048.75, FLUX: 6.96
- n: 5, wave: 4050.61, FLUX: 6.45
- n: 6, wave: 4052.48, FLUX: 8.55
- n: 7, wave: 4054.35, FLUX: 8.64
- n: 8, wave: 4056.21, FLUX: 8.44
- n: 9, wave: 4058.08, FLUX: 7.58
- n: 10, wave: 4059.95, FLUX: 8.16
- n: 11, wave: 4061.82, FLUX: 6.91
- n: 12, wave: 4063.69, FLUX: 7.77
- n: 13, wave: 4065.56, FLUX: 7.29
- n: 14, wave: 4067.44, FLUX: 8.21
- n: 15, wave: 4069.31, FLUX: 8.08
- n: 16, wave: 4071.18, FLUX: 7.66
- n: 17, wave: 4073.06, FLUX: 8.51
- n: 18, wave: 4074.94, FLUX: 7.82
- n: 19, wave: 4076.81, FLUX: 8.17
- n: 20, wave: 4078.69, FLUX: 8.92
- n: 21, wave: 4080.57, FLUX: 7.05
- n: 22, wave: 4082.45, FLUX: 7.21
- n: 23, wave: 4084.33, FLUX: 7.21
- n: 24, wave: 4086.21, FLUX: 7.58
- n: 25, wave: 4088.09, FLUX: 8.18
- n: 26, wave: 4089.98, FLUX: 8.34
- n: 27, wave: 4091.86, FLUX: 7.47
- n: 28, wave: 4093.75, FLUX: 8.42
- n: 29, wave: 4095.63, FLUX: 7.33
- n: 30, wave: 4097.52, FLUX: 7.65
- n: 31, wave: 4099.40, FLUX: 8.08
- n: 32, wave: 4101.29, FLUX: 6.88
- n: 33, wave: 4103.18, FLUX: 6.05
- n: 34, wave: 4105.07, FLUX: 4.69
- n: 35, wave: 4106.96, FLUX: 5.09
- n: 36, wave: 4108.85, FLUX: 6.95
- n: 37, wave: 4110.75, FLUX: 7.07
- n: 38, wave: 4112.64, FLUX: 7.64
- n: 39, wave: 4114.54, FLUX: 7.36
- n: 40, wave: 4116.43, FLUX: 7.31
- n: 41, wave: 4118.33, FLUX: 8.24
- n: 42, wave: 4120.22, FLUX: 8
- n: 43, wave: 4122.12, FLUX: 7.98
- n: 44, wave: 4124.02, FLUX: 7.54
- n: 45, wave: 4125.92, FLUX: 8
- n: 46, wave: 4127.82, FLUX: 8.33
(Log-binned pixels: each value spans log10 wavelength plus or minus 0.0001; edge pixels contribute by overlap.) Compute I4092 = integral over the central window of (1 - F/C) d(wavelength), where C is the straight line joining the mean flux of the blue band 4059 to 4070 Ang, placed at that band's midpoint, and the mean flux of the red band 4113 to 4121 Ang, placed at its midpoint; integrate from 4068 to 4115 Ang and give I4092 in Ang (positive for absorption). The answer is 1.8 Ang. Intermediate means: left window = 7.73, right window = 7.72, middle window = 7.42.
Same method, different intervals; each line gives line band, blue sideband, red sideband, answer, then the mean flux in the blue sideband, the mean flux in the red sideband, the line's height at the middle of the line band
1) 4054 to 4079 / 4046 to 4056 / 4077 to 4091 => -0.36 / 7.92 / 7.8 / 7.86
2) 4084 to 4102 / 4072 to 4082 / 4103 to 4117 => -1.09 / 8.04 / 6.52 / 7.31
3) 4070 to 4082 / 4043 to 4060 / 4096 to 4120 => -0.71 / 7.98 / 6.96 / 7.54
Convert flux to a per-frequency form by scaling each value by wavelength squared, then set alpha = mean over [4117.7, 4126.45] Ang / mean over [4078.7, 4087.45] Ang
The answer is 1.08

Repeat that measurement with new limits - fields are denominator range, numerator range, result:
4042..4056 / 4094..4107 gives 0.86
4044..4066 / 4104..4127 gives 0.94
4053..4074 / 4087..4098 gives 1.01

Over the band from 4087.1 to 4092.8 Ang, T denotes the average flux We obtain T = 7.99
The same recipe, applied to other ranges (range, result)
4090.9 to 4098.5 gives 7.73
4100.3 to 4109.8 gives 5.94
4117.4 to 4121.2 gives 8.13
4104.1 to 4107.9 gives 4.9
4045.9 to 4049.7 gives 7.89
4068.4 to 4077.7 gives 8.05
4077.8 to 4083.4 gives 7.71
